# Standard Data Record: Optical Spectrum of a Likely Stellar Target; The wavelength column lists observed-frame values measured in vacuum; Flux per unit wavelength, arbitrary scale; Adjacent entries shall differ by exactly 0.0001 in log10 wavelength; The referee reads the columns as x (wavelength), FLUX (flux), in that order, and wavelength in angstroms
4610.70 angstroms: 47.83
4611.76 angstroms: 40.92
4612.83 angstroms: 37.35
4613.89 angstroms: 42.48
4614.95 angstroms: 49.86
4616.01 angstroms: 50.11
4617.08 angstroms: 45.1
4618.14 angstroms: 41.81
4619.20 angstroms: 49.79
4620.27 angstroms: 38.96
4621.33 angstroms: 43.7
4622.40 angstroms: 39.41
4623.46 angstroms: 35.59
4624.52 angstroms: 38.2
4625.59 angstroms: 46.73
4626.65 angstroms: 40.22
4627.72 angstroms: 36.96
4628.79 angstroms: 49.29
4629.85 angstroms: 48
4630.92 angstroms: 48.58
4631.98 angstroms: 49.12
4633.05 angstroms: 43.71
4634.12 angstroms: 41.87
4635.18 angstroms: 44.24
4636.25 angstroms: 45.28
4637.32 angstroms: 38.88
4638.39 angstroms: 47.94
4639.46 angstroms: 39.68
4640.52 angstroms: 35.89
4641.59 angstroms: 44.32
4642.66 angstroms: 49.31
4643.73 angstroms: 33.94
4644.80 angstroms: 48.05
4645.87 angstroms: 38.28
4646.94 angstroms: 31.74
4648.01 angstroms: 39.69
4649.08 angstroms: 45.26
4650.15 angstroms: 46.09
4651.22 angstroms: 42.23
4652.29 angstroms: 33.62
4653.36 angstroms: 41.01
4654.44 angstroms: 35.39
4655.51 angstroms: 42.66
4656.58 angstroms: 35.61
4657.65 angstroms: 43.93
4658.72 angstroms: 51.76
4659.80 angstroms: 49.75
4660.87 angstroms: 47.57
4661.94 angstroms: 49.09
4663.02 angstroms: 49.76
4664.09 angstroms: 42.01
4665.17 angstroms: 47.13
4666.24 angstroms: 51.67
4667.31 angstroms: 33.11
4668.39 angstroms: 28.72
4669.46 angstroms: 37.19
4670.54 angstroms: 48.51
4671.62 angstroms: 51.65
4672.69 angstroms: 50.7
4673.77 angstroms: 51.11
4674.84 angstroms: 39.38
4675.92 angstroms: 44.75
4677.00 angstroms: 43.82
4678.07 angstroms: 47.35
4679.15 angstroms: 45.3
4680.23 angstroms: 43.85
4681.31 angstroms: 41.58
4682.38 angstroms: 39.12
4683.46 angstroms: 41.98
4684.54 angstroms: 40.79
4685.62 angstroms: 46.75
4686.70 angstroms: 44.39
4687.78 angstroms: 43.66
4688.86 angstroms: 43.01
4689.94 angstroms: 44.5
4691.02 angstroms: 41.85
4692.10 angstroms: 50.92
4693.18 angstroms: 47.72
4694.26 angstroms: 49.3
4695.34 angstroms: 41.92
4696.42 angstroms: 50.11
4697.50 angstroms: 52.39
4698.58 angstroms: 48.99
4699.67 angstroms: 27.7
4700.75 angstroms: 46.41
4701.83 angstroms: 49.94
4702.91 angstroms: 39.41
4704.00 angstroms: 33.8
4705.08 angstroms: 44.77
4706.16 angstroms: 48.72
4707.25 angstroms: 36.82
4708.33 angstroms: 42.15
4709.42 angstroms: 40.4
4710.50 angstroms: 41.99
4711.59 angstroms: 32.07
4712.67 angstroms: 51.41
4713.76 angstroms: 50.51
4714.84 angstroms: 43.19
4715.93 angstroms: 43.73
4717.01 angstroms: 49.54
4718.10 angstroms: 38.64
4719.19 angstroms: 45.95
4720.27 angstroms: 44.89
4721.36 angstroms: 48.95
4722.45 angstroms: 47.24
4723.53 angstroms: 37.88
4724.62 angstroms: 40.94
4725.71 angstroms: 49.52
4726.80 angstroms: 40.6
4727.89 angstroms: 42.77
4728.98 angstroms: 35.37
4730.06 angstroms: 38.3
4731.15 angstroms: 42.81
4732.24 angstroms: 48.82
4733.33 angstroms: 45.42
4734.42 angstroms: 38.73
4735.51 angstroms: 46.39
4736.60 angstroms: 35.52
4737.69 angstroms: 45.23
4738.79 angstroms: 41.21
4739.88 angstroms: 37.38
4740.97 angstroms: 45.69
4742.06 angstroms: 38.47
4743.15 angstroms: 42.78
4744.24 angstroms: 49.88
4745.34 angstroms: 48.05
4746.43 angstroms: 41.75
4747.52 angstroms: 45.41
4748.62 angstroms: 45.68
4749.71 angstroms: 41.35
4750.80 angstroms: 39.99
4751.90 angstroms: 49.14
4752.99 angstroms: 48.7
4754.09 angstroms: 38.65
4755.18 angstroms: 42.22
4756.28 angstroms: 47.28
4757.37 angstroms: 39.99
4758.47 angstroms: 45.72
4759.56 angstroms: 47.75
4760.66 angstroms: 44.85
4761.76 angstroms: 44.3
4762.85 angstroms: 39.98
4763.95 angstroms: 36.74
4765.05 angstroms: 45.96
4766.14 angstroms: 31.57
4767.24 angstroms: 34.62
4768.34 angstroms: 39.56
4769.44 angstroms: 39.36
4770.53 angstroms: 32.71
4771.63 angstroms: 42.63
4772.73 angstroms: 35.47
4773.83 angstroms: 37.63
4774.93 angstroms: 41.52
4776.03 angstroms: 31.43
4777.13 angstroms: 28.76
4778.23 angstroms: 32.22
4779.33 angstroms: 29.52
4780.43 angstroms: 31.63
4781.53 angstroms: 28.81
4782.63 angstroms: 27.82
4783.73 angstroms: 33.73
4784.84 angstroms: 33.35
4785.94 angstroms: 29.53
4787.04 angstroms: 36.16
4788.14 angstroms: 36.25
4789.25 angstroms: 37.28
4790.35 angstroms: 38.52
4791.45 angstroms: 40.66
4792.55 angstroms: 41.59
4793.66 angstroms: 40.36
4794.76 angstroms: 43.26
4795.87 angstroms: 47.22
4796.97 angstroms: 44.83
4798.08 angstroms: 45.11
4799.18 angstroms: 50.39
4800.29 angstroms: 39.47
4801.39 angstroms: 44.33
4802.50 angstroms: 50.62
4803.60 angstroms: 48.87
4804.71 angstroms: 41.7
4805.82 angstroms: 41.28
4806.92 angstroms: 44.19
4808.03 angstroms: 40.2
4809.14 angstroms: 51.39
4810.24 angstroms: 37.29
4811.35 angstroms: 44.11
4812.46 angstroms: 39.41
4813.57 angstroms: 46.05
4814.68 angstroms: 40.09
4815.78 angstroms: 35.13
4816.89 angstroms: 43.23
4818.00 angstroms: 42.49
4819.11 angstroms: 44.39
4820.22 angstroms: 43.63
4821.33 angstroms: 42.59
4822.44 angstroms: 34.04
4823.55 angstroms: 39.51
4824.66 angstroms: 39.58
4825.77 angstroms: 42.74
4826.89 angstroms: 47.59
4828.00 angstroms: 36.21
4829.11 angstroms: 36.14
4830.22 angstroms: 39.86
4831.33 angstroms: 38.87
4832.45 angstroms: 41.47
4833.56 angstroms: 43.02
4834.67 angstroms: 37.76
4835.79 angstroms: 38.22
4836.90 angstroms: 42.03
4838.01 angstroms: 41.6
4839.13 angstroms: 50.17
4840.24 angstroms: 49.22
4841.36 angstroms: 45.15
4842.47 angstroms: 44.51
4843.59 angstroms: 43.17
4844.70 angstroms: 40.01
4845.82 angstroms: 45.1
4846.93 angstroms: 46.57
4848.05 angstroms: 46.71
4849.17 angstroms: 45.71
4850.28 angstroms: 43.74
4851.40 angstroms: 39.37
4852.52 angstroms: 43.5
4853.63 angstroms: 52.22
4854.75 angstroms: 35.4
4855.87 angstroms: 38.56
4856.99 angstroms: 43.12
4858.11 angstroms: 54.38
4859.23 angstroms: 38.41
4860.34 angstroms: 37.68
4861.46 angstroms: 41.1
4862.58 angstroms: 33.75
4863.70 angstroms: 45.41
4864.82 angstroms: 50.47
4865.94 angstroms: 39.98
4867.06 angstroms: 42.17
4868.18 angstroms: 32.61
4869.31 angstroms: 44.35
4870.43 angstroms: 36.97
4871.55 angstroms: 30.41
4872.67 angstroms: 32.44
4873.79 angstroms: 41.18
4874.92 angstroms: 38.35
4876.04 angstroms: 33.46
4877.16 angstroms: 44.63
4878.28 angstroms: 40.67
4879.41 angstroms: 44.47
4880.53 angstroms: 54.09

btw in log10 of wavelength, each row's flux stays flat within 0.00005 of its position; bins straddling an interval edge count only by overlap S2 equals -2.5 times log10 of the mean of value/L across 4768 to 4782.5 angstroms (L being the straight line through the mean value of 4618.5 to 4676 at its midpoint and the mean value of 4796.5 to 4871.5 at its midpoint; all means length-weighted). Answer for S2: 0.23 mag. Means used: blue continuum 43.1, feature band 34.5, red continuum 42.4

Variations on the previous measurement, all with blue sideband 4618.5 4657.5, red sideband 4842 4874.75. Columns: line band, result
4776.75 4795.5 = 0.20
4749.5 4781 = 0.07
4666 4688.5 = -0.04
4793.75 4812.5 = -0.07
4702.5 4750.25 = -0.03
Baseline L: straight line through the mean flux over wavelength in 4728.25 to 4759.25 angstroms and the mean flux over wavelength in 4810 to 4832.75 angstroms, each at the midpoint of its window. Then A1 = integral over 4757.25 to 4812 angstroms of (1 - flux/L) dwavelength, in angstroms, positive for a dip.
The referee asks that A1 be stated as 3.1 angstroms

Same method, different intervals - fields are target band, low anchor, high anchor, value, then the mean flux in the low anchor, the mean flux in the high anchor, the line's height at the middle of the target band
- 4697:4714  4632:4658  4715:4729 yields 0.18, 41.3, 43.8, 43.3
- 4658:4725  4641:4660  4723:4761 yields -3.26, 41.6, 43.1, 42.3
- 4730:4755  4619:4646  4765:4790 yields -4.69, 42.9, 34.5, 36.5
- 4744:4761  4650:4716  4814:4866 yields -0.62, 43.8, 42.2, 43.1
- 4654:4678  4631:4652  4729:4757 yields -1.01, 42.4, 43.2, 42.6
